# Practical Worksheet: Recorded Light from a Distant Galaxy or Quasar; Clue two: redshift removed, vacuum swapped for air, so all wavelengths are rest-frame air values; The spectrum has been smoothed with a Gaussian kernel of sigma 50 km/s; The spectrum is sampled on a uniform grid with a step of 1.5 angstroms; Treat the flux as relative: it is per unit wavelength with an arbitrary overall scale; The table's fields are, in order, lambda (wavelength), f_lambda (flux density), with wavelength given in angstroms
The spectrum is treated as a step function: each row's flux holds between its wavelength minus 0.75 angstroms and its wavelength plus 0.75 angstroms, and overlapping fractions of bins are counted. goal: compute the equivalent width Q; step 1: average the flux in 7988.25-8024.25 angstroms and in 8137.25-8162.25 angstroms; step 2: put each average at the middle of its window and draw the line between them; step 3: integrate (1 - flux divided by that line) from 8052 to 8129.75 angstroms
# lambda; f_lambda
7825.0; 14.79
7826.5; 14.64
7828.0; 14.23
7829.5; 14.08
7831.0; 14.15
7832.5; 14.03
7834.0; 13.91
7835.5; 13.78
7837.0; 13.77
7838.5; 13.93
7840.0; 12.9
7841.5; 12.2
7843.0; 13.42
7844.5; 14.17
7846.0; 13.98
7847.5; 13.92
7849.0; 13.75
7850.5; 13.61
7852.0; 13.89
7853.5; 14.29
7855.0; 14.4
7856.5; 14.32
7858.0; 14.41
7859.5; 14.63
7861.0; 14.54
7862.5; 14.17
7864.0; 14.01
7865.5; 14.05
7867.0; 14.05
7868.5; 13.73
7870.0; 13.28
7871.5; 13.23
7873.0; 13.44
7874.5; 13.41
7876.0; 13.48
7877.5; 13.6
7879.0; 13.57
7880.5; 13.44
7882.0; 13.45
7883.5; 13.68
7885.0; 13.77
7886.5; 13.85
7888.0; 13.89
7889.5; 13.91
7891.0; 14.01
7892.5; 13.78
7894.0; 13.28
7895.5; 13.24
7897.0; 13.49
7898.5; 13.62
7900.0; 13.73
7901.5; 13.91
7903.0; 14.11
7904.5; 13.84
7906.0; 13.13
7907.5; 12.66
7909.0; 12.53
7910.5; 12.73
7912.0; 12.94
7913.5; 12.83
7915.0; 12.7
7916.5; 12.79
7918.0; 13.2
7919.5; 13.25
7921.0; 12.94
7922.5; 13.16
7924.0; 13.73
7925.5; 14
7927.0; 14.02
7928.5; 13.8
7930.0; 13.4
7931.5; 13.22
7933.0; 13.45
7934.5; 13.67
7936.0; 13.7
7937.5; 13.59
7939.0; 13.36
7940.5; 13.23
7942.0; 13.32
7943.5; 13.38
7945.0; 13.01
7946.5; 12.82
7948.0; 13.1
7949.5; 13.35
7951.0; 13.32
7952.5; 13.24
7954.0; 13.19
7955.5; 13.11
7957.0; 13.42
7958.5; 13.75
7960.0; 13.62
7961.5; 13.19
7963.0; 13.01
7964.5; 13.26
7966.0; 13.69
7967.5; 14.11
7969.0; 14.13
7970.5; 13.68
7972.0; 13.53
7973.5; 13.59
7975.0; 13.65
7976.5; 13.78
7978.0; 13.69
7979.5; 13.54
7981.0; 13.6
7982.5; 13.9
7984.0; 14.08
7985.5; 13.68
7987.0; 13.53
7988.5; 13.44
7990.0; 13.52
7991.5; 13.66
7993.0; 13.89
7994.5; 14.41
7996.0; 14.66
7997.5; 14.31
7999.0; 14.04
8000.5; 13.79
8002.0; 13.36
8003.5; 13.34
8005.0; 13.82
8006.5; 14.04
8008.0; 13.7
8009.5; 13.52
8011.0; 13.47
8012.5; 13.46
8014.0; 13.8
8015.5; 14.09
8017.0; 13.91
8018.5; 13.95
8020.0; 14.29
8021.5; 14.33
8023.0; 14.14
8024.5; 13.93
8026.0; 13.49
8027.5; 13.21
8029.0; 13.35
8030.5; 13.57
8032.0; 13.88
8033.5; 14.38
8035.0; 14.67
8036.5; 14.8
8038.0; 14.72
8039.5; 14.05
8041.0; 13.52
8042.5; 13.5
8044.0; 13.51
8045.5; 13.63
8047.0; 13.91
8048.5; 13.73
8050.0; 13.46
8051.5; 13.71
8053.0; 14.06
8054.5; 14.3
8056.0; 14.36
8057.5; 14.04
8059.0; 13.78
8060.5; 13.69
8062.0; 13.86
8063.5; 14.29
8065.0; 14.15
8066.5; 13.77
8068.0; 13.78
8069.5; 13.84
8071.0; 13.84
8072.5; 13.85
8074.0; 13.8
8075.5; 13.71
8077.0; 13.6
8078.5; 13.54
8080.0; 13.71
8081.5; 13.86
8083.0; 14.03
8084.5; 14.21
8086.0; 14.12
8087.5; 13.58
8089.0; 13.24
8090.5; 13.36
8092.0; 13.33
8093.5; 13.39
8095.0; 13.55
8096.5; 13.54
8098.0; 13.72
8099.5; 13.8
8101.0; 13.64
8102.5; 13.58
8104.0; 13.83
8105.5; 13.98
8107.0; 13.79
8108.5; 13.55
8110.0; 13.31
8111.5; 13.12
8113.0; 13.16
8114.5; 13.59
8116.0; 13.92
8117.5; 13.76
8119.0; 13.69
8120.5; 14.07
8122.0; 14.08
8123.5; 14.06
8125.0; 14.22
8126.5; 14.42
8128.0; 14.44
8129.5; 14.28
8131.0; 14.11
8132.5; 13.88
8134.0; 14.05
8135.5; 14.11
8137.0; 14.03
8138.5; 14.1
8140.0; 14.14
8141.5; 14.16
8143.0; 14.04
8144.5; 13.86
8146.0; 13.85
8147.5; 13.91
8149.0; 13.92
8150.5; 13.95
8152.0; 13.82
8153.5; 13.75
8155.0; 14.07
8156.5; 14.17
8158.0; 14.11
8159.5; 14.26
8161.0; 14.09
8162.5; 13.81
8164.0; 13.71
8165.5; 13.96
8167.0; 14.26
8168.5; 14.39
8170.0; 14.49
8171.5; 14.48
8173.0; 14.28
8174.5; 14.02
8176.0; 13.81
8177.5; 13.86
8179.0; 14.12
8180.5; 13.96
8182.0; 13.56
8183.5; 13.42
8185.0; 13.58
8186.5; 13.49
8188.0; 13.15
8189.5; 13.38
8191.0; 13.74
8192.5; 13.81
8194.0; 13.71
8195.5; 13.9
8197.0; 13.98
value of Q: 0.8 angstroms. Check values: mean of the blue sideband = 13.9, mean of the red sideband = 14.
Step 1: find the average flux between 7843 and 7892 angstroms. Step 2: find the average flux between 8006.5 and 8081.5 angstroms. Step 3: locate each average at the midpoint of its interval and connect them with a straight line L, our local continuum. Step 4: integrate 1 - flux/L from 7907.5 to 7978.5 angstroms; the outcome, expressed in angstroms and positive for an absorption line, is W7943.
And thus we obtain 2.6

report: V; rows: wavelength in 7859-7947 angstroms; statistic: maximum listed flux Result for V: 14.63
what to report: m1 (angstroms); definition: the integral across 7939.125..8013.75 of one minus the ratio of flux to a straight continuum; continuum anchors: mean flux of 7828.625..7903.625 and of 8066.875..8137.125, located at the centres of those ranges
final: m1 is 1.1 angstroms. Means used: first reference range 13.8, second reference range 13.8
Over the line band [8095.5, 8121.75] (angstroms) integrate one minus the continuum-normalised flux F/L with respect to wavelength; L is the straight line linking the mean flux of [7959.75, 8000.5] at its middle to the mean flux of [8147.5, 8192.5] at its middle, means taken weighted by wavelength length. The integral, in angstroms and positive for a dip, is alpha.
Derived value 0.4 angstroms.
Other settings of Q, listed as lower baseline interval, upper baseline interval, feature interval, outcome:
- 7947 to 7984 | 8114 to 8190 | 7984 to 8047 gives -1.0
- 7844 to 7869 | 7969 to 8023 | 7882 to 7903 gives 0.5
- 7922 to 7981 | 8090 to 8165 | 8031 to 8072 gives -0.8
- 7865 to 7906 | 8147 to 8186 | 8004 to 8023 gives -0.1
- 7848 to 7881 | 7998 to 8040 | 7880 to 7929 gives 1.6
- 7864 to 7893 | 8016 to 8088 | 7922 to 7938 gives 0.1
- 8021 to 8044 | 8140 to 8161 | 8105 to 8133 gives 0.2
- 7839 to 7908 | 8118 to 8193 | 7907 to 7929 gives 1.0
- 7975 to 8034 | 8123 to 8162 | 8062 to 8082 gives 0.2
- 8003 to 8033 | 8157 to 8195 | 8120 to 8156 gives -0.5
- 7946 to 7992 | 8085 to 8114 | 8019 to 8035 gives -0.4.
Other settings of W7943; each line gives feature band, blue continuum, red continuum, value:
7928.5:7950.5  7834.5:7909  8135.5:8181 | 0.7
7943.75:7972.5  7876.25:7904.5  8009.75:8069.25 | 0.8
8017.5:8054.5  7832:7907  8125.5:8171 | 0.1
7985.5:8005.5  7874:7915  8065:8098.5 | -0.3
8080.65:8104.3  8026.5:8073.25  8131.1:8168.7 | 0.5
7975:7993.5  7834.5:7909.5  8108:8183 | 0.2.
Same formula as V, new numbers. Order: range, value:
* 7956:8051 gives 14.8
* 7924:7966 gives 14.02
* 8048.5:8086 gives 14.36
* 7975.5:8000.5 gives 14.66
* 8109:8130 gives 14.44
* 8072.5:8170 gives 14.49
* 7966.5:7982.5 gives 14.13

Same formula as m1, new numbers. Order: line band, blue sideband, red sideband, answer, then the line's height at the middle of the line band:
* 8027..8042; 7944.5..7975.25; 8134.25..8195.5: -0.5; 13.6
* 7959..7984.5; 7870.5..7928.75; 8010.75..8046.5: 0.1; 13.7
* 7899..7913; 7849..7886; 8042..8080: 0.6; 13.8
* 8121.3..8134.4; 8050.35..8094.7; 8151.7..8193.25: -0.3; 13.9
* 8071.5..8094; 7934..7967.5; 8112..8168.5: 0.2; 13.8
